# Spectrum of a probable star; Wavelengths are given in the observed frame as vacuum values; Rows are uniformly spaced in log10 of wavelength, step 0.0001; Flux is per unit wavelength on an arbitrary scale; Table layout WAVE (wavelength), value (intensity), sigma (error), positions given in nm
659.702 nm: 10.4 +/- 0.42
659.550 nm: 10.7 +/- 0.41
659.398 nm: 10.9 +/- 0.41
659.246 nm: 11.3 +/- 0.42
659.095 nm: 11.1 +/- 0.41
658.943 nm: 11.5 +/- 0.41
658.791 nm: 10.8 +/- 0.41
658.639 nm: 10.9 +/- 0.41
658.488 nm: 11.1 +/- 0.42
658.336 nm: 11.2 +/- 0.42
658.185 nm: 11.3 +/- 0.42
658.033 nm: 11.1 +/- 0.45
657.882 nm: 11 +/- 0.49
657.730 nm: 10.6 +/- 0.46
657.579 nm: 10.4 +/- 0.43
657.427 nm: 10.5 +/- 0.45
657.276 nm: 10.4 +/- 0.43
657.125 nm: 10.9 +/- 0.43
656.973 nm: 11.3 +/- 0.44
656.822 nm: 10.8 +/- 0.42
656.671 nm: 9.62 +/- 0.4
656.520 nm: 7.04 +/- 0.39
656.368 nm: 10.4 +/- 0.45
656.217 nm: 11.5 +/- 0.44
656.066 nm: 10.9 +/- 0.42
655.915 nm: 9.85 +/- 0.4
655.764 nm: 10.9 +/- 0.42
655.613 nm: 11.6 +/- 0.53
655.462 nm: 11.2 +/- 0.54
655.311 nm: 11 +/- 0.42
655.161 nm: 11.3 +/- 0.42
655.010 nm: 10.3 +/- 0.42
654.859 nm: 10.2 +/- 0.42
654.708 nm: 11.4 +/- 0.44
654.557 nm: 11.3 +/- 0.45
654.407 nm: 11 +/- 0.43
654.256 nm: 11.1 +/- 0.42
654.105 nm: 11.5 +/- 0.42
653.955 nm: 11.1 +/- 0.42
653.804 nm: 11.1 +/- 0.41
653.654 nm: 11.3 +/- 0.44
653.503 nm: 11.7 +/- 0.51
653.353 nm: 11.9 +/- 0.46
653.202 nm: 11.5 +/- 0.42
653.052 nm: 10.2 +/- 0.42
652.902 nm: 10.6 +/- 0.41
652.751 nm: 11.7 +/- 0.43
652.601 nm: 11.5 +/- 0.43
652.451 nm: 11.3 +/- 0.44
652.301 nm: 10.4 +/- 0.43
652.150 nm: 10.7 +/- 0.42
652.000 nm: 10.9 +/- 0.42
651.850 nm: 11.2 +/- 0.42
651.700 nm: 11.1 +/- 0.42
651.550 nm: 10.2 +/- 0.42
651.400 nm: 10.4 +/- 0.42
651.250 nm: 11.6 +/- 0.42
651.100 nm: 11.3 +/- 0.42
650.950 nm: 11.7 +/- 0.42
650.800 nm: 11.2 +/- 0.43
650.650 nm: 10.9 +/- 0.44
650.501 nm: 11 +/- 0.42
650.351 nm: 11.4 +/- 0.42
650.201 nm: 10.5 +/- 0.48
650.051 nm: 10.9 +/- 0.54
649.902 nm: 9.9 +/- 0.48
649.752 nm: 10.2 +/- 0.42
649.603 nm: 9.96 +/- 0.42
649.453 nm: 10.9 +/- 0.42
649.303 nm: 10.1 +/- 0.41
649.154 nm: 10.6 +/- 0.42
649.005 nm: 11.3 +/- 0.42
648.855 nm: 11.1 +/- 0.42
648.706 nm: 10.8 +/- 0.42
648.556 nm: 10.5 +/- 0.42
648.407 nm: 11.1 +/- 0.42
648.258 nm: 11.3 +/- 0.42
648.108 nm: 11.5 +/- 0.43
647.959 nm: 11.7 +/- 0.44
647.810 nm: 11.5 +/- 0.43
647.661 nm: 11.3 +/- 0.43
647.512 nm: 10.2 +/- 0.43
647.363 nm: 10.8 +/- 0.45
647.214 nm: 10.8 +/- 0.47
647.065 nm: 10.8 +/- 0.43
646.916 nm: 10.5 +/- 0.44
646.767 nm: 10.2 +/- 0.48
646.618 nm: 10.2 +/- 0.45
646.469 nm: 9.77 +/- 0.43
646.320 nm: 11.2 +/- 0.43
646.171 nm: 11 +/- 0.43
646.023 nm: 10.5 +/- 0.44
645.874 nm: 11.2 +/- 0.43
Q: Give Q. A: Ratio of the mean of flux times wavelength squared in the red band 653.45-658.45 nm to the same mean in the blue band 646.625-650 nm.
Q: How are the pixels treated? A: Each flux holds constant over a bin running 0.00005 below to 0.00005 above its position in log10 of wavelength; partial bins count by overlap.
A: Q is 1.0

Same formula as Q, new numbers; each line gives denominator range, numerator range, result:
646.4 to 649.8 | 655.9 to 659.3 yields 1.02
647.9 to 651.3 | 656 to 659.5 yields 1.01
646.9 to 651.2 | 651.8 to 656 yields 1.03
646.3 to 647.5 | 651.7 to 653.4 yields 1.07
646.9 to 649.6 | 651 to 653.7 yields 1.03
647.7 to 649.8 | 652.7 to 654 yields 1.04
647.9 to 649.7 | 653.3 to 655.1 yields 1.04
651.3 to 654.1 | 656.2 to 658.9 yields 0.97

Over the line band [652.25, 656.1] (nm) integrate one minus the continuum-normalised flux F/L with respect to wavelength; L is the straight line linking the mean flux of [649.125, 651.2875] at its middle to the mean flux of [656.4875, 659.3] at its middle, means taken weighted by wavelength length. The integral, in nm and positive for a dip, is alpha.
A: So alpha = -0.11 nm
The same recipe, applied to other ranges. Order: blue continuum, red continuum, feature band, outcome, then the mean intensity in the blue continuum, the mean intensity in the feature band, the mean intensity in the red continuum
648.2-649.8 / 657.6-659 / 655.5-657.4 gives 0.09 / 10.7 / 10.5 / 11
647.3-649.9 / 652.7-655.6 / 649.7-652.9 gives 0.01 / 10.8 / 10.9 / 11.1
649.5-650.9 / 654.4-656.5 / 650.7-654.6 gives -0.14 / 10.7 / 11.1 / 10.8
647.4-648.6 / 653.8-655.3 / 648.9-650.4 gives 0.07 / 11.1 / 10.6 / 11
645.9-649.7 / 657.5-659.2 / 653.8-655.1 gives -0.01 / 10.8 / 11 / 11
